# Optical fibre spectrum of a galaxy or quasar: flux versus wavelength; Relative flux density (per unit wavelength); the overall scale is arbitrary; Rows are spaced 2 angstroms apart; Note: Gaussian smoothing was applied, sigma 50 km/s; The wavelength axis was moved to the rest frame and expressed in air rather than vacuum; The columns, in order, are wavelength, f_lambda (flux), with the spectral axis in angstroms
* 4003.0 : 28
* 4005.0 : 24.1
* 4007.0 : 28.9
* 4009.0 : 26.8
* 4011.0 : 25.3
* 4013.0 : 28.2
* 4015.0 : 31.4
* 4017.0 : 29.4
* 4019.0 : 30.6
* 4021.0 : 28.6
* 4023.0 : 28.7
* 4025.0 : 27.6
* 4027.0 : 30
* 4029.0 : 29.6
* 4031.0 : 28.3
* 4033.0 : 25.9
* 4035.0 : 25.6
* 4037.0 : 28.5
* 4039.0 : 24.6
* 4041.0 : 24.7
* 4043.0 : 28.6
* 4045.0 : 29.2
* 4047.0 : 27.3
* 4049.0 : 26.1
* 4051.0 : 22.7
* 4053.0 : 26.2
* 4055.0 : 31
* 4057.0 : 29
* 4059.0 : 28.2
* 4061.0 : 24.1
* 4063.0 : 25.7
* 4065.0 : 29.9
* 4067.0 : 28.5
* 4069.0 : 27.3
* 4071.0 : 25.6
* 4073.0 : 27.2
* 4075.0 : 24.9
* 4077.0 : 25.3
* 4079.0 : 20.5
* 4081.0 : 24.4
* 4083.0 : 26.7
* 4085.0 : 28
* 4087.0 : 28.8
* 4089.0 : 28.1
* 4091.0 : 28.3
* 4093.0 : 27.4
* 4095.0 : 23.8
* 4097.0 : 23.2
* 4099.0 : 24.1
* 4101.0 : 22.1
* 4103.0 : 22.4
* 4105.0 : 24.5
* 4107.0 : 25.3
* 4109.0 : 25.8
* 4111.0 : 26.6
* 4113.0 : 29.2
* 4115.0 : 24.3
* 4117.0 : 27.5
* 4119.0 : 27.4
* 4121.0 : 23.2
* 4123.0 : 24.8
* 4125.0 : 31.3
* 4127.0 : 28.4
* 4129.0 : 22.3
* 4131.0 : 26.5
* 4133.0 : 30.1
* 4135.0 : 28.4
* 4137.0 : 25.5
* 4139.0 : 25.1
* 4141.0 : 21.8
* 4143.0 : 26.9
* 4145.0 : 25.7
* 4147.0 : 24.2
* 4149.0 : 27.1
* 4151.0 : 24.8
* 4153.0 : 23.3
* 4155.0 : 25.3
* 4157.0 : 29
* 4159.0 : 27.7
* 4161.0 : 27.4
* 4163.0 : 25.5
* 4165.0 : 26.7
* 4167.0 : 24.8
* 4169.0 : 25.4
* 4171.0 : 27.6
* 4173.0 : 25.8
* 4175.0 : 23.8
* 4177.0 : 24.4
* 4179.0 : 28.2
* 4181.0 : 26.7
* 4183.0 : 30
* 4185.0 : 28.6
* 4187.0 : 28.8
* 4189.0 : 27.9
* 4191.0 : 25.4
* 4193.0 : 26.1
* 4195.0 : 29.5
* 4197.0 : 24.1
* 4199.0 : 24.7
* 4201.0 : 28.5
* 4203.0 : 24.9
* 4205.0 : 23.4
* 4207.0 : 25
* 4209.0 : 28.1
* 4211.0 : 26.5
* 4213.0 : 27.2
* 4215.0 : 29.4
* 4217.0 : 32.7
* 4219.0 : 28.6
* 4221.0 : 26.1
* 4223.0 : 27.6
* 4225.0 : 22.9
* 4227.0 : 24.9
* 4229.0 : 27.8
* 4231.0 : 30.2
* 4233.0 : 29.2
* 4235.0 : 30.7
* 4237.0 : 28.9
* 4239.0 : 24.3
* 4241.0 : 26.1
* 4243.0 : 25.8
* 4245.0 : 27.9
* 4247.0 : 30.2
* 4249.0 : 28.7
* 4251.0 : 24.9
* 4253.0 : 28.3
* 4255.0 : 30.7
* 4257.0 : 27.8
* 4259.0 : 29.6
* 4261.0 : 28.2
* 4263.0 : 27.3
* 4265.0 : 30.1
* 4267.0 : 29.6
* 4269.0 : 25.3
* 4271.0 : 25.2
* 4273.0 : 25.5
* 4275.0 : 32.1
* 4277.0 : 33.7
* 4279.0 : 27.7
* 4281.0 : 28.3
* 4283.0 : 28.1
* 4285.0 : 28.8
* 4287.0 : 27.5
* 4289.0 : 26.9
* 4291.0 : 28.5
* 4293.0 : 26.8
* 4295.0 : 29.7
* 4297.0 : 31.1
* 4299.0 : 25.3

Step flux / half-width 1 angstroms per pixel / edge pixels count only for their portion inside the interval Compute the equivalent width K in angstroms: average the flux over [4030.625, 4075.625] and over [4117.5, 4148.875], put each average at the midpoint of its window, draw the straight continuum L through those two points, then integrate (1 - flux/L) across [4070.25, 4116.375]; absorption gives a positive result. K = 1.8 angstroms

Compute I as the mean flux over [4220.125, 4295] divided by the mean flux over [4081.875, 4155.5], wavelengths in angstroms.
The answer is 1.08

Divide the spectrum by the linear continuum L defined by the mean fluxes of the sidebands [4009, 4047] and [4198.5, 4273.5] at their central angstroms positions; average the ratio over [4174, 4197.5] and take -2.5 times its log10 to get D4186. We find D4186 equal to 0.02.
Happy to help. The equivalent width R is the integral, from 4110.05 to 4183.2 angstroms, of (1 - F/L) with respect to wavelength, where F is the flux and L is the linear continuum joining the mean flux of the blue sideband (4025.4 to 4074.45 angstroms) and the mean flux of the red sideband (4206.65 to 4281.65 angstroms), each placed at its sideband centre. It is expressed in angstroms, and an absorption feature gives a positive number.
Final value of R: 3.6 angstroms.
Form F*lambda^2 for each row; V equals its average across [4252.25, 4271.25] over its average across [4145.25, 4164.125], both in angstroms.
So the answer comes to 1.15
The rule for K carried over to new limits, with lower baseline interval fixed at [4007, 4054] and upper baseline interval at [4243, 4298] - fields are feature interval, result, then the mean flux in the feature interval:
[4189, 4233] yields 2.0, 26.9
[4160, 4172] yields 0.8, 26.2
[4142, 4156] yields 1.3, 25.3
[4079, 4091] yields 0.5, 26.7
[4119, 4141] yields 1.2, 26.4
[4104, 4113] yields 0.6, 26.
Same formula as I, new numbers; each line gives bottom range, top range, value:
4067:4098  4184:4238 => 1.05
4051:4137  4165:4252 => 1.03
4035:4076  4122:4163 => 0.98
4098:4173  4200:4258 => 1.06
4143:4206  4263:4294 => 1.07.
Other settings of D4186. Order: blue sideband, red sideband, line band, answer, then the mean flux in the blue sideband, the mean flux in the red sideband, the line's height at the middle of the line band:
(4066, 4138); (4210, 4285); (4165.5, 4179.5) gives 0.06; 26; 28.1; 27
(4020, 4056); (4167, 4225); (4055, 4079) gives 0.02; 27.4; 26.9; 27.3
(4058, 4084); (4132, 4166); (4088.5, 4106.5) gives 0.05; 26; 26.1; 26.1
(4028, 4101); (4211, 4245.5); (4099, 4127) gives 0.05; 26.5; 27.6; 26.9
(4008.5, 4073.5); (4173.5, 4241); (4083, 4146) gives 0.05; 27.6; 27.1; 27.4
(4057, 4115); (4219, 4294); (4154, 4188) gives 0.00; 26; 27.9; 26.9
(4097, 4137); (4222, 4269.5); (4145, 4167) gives 0.02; 25.9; 27.8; 26.5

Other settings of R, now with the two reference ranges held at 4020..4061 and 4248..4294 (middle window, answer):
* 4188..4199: 0.6 angstroms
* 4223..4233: 0.4 angstroms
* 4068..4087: 1.3 angstroms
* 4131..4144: 0.7 angstroms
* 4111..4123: 0.6 angstroms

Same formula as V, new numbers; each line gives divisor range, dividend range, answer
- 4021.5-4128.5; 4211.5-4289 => 1.15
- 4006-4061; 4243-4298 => 1.15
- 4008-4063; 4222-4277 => 1.12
